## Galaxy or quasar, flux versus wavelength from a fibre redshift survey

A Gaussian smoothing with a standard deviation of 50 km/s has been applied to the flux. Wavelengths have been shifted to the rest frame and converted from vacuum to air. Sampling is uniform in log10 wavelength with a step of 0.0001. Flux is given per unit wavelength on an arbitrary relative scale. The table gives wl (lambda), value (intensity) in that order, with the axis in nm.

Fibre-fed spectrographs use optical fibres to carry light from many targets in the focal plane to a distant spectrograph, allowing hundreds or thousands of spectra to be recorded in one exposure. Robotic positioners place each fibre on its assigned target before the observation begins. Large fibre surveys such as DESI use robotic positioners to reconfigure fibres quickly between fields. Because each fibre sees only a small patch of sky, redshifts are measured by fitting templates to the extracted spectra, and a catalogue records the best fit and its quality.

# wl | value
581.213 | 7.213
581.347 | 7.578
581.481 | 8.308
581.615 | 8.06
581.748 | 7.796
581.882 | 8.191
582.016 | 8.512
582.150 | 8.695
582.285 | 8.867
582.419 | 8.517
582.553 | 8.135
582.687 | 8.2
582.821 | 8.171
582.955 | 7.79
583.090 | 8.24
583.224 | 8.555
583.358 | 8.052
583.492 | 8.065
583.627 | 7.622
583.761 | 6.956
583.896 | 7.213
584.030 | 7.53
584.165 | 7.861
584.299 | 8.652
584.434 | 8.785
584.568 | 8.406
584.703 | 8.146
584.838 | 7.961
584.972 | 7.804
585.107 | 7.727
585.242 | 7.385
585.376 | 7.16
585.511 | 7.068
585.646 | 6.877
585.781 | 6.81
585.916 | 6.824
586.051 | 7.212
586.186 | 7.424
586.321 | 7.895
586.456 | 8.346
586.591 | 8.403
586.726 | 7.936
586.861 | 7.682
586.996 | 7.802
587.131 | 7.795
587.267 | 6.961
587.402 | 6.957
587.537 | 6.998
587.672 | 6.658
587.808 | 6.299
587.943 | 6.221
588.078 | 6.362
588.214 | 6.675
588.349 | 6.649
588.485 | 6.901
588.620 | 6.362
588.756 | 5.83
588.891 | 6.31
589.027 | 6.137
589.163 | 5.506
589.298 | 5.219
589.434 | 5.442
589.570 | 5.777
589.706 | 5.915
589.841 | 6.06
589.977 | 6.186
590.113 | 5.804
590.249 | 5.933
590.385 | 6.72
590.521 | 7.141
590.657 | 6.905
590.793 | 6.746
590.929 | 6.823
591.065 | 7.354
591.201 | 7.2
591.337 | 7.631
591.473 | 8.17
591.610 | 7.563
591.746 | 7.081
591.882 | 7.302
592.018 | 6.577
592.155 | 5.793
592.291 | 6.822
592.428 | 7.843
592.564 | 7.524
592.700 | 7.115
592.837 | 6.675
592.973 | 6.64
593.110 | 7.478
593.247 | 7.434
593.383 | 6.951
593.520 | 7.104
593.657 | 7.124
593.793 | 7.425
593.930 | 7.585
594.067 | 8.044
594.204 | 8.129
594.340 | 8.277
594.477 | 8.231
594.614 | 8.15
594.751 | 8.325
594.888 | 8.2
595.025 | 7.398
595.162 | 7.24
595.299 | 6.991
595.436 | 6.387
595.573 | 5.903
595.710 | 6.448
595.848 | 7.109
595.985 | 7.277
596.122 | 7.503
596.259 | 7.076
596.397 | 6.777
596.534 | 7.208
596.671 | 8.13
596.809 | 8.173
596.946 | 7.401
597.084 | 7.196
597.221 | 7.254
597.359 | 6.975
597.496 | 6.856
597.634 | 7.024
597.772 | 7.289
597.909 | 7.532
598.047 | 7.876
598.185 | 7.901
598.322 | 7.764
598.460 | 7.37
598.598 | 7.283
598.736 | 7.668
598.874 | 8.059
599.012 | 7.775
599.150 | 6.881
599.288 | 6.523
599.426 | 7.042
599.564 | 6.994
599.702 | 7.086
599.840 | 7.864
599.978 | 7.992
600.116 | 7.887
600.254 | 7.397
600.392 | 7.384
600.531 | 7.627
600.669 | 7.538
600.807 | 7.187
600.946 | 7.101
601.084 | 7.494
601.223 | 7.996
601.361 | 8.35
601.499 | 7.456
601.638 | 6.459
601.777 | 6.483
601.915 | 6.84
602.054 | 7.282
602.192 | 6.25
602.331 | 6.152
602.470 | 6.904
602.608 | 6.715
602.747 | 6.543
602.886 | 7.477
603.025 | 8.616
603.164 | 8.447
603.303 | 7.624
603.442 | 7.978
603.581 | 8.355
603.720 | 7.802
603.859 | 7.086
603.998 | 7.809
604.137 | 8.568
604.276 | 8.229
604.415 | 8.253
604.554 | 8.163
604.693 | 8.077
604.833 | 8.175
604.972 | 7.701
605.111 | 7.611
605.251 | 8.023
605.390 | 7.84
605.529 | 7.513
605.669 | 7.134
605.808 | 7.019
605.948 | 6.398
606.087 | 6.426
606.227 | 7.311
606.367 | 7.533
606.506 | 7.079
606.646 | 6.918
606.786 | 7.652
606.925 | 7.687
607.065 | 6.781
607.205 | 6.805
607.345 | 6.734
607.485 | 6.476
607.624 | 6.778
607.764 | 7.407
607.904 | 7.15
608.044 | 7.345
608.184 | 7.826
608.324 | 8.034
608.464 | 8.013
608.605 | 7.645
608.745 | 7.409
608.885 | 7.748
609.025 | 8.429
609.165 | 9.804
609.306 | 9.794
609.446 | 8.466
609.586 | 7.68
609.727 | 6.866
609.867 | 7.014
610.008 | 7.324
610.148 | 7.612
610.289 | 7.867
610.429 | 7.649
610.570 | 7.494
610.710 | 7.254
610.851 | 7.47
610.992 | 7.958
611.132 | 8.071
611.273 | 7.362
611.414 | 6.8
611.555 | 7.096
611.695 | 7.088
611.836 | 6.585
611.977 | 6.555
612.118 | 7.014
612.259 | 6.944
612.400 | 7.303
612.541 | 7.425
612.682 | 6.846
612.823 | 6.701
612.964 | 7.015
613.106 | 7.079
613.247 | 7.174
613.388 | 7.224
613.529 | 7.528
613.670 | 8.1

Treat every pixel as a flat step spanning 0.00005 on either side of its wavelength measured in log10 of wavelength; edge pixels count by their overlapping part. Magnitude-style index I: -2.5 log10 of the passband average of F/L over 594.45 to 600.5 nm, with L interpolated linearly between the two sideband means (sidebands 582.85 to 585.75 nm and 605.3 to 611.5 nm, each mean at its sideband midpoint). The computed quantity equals 0.04 mag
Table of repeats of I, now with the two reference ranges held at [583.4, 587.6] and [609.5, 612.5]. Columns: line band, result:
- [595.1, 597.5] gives 0.055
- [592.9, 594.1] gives 0.035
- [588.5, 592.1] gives 0.159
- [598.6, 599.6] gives 0.024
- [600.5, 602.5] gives 0.042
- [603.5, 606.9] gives -0.036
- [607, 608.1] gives 0.062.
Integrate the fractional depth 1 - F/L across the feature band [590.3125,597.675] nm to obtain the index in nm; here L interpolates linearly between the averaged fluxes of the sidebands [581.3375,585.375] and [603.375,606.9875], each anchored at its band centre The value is 0.543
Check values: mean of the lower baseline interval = 8.05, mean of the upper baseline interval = 7.63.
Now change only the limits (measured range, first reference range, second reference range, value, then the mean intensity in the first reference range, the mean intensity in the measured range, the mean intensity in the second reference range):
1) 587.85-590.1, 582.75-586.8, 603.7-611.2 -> 0.48 nm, 7.76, 6.09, 7.61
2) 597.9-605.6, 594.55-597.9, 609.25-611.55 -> -0.13 nm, 7.27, 7.54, 7.64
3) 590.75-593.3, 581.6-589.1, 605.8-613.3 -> 0.12 nm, 7.54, 7.15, 7.37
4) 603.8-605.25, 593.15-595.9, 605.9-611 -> -0.10 nm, 7.42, 7.98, 7.51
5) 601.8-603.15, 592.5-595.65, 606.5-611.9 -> 0.08 nm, 7.4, 7.02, 7.52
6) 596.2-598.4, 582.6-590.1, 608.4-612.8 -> -0.02 nm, 7.19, 7.4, 7.56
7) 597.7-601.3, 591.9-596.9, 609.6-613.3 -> -0.10 nm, 7.31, 7.48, 7.22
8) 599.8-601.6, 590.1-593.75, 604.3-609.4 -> -0.06 nm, 7.04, 7.61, 7.59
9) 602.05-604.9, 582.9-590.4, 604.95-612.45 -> -0.11 nm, 7.1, 7.65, 7.43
